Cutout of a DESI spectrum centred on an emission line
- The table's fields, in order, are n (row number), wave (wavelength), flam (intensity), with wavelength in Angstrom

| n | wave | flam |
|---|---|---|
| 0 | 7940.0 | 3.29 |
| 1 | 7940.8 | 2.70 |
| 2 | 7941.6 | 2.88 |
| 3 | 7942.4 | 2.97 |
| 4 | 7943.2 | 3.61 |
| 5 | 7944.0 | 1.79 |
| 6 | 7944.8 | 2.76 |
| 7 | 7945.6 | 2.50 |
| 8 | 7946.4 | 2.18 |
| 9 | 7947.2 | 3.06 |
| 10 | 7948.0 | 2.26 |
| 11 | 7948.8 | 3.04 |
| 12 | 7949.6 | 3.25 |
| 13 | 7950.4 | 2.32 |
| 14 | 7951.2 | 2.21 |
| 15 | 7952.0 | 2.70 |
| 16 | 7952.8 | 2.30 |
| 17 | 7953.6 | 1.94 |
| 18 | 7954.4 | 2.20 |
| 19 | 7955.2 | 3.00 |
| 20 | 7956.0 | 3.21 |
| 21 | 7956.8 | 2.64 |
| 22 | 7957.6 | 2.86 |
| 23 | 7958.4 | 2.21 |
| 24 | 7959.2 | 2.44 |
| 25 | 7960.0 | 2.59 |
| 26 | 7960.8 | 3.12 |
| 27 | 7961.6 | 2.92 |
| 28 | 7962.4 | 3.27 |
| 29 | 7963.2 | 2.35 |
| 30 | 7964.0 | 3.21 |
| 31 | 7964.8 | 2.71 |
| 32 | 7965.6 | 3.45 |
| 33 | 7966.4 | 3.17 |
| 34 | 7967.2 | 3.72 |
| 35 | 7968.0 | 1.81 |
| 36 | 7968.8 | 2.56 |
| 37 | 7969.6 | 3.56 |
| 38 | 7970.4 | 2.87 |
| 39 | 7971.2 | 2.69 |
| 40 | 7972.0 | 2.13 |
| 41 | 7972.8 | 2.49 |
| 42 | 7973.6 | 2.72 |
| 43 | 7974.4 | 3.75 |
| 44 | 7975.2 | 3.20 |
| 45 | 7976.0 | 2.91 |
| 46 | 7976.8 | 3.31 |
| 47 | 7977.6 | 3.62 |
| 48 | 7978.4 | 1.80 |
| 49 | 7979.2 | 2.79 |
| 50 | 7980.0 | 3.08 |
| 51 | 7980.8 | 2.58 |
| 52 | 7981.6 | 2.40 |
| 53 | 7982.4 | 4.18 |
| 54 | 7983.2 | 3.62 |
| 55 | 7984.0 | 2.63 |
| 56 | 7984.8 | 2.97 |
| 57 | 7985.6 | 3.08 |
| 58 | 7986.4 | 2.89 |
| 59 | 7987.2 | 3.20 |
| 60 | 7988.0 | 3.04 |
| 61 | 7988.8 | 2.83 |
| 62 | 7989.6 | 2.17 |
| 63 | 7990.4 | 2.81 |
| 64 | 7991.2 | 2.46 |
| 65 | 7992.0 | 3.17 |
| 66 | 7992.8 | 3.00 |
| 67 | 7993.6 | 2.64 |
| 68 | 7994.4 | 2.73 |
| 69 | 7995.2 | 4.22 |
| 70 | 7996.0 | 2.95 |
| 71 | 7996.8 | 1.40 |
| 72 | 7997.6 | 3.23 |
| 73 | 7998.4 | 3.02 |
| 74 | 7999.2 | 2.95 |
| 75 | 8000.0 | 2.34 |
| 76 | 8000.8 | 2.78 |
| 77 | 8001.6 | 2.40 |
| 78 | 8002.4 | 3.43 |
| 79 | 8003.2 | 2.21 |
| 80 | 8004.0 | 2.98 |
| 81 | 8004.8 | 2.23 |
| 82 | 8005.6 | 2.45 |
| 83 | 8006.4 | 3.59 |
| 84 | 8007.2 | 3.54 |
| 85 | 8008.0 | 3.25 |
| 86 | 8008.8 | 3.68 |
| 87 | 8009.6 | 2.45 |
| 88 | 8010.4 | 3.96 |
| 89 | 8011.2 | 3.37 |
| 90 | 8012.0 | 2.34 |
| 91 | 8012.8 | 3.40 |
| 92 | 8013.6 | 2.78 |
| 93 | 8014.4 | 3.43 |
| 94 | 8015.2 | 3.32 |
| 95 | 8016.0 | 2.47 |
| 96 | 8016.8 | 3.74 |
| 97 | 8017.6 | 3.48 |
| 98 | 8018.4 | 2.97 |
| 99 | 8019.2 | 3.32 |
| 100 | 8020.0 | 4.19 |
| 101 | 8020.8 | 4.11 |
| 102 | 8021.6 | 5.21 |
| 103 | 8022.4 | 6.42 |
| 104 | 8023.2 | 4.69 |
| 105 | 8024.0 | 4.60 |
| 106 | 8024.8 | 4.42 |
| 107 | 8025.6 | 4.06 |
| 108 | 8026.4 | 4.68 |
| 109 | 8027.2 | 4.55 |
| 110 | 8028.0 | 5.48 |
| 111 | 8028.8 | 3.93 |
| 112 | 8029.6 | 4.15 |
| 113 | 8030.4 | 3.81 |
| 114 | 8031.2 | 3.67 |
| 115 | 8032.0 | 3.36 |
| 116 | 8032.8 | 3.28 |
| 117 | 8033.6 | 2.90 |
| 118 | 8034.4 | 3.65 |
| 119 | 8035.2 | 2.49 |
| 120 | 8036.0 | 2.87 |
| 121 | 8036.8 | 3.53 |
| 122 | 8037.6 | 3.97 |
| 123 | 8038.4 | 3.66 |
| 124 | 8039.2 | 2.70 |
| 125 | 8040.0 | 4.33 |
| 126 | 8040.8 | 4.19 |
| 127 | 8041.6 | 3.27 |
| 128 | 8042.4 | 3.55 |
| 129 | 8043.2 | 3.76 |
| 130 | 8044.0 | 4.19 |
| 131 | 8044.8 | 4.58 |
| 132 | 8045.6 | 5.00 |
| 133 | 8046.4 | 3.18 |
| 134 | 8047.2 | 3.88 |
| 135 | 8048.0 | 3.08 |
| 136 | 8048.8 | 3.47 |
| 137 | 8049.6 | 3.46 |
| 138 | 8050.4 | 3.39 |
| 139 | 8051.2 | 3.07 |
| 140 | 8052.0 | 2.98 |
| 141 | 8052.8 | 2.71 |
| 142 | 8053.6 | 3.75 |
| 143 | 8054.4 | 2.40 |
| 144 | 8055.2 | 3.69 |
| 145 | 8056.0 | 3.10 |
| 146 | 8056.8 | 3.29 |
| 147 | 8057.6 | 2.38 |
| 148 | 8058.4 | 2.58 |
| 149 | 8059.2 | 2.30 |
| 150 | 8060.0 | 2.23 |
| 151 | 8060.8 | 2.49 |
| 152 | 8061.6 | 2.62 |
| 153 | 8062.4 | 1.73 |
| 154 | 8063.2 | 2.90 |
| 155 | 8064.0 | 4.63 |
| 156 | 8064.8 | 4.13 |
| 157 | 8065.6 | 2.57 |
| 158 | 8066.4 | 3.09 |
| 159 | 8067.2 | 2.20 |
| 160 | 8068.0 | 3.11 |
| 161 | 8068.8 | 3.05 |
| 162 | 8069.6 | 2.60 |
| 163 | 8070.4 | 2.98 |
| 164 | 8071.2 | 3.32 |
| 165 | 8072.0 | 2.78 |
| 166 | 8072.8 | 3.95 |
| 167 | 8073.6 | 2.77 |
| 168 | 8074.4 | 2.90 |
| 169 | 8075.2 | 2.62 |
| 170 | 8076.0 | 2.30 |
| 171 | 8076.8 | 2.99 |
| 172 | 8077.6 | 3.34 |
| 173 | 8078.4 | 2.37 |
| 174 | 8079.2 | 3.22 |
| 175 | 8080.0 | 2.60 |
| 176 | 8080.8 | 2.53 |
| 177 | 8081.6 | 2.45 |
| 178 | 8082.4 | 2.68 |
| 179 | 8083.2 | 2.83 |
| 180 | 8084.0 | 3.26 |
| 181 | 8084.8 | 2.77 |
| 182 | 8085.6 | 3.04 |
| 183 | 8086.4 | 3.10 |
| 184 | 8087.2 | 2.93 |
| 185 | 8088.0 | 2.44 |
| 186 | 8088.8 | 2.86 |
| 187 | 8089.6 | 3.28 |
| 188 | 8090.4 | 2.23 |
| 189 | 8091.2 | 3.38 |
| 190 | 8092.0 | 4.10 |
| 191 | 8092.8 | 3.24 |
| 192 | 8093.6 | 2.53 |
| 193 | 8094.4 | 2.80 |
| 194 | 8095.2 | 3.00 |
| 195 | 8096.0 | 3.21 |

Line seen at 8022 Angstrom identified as [S II]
